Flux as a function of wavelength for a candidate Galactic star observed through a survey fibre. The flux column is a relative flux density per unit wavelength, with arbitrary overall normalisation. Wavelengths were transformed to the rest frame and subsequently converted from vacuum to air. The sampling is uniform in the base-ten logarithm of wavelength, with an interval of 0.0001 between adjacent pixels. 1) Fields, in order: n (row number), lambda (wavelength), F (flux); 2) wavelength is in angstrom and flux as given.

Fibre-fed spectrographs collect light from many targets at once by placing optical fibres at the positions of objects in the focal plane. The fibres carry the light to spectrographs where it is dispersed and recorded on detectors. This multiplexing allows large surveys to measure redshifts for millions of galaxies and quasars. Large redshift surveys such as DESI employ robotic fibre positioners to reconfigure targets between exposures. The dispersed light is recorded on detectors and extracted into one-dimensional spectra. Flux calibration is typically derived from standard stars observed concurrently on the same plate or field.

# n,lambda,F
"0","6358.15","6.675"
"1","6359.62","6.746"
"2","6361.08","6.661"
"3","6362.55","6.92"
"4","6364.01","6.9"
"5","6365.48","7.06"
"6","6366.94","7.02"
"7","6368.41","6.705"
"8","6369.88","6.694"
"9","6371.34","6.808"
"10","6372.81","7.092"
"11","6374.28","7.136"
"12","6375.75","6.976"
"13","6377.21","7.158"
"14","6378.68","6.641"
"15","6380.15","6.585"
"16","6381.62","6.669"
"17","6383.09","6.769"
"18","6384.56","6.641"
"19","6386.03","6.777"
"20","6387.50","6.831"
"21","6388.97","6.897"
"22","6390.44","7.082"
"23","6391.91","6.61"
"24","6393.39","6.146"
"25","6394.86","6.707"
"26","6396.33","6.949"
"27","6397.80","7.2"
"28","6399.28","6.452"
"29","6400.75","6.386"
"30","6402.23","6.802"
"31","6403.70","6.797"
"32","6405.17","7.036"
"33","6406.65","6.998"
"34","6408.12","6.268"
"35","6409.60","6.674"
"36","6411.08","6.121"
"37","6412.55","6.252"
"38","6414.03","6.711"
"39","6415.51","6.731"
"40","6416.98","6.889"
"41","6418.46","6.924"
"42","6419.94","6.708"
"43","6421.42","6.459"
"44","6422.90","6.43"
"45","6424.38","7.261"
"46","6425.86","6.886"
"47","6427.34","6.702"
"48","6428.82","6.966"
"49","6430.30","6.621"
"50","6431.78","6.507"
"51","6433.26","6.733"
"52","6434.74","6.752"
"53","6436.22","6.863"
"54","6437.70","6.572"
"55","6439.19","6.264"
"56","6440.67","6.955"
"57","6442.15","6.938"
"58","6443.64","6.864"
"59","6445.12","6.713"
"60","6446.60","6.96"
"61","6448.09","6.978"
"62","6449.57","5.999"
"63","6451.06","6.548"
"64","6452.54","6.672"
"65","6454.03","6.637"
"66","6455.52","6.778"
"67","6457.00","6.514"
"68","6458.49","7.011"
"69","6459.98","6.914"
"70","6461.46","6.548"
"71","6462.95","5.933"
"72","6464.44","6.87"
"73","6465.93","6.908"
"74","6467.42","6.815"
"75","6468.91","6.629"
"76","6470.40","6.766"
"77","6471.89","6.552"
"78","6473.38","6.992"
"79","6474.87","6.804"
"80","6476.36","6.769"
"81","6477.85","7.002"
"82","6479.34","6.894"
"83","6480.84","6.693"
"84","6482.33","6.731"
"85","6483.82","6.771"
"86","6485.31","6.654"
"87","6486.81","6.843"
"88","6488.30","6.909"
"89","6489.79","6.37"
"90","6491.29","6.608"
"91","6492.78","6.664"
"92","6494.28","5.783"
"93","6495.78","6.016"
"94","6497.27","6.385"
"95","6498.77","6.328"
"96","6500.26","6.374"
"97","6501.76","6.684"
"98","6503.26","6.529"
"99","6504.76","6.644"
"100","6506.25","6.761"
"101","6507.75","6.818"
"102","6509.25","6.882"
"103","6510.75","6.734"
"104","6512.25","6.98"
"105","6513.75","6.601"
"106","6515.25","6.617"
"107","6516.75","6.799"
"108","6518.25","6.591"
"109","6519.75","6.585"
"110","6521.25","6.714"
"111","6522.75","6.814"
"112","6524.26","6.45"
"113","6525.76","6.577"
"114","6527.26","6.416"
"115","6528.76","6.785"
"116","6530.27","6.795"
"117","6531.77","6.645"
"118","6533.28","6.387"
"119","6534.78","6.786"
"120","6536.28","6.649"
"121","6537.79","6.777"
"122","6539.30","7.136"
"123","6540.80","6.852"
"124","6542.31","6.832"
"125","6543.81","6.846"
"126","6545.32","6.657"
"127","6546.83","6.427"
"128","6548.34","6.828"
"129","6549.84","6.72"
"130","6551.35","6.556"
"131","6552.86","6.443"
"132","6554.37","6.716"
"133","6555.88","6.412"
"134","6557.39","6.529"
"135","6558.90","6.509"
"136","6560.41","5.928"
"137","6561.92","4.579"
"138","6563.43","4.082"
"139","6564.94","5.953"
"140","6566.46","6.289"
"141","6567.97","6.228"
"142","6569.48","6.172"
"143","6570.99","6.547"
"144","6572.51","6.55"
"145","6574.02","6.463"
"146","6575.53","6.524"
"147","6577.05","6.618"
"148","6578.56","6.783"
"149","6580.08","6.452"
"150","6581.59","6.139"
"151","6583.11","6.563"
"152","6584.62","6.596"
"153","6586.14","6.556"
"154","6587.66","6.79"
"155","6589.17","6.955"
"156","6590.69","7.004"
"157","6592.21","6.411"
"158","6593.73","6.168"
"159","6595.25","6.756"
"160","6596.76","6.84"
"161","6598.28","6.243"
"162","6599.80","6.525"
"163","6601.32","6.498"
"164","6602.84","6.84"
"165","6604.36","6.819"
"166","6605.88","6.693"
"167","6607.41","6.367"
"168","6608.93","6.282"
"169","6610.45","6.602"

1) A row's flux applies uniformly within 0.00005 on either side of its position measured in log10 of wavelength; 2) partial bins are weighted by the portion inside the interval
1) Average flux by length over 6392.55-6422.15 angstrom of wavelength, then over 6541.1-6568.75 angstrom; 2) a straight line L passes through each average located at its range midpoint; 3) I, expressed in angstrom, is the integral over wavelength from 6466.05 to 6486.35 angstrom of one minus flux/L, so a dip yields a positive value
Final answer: -0.96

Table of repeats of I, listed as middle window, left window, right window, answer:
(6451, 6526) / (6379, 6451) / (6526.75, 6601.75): -0.7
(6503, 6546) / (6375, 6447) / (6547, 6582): -2.2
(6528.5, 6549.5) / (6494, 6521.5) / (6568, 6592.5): -0.5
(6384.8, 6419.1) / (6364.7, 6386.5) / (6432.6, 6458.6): 0.5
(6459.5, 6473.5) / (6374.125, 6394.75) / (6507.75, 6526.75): 0.1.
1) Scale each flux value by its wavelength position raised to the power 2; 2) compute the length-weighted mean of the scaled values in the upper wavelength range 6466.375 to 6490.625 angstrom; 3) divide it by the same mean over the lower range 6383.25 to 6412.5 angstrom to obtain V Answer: 1.04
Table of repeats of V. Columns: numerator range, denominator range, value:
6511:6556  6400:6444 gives 1.03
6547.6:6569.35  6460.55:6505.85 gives 0.95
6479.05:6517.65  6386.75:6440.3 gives 1.01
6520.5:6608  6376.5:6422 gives 1.02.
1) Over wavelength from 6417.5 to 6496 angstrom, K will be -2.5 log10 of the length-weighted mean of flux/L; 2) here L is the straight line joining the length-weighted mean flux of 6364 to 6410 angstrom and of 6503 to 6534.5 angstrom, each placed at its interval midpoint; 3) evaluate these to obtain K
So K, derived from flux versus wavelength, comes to 0.01 mag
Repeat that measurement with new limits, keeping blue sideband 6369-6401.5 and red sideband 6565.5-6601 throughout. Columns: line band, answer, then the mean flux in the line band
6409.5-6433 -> 0.01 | 6.68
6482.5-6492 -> -0.01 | 6.7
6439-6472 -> 0.00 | 6.7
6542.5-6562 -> 0.02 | 6.47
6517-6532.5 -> -0.01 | 6.64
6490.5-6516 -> 0.01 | 6.55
